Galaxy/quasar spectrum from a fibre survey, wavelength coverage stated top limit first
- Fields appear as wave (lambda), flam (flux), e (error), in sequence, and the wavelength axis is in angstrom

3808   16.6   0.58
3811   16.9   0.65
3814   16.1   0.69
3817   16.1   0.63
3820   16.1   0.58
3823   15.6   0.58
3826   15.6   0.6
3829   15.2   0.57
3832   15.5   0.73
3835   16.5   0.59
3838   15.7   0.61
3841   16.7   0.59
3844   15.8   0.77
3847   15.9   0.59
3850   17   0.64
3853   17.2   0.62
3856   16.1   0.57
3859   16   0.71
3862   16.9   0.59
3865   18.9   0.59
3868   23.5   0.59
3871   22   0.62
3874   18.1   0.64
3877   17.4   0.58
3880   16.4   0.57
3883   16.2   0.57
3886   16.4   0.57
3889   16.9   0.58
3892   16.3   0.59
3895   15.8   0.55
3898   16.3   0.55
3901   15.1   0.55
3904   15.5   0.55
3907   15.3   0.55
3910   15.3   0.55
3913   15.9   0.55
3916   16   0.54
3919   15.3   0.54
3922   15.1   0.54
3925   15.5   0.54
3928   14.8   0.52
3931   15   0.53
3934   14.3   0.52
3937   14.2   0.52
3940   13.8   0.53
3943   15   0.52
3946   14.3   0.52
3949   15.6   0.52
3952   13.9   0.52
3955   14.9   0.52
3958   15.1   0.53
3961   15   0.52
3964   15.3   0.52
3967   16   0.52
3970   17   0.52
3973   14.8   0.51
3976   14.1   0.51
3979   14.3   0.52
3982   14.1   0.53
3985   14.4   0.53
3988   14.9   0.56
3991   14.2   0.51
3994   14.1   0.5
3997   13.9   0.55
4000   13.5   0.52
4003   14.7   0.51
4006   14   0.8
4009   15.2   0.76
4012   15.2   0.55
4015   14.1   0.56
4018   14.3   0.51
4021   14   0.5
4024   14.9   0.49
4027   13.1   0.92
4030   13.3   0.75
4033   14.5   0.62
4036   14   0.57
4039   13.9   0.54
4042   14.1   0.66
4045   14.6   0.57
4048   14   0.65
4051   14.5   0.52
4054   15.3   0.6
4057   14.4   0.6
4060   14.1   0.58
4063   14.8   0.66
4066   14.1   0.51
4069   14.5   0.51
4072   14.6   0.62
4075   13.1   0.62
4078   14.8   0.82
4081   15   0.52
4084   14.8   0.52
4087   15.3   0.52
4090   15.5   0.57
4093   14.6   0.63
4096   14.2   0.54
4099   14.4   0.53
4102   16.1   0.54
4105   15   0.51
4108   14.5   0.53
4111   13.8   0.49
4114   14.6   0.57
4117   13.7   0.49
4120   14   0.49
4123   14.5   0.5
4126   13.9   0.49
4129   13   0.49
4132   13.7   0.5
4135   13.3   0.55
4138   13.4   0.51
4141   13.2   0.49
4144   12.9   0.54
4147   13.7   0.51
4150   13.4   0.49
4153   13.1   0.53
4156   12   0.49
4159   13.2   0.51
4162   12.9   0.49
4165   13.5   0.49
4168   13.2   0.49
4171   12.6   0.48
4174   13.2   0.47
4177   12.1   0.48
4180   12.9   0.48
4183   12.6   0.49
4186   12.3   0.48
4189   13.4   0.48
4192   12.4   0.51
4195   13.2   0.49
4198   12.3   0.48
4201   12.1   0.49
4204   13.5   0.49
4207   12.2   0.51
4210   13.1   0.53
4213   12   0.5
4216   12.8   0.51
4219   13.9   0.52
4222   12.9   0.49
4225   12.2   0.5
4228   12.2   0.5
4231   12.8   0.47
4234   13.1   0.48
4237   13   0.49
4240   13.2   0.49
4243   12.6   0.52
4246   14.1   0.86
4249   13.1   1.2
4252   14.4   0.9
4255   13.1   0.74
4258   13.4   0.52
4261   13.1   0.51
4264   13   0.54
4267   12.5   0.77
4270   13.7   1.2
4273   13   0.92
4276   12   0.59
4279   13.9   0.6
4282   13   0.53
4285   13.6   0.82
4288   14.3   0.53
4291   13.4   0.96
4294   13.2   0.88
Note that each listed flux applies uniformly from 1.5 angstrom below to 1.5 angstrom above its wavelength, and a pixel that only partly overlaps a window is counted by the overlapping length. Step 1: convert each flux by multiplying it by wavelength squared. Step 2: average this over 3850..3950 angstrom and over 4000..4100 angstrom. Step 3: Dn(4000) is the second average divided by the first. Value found 1.0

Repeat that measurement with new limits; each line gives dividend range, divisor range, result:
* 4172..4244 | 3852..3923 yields 0.89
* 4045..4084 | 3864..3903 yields 0.90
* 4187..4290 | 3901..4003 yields 1.01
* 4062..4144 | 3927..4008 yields 1.04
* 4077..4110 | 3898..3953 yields 1.08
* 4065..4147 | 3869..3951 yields 0.99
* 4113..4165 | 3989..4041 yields 1.01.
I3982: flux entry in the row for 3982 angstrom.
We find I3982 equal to 14.1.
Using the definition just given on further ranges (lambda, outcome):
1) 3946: 14.3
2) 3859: 16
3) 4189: 13.4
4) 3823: 15.6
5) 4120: 14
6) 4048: 14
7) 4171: 12.6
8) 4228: 12.2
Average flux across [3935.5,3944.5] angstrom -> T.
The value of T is 14.3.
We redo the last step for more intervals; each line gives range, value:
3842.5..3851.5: 16.2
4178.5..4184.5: 12.8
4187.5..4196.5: 13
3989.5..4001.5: 13.9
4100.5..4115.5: 14.8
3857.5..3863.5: 16.4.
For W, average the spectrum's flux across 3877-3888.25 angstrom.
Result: 16.5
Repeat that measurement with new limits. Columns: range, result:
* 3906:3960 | 15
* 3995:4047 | 14.2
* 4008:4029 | 14.4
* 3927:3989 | 14.8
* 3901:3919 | 15.5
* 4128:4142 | 13.3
